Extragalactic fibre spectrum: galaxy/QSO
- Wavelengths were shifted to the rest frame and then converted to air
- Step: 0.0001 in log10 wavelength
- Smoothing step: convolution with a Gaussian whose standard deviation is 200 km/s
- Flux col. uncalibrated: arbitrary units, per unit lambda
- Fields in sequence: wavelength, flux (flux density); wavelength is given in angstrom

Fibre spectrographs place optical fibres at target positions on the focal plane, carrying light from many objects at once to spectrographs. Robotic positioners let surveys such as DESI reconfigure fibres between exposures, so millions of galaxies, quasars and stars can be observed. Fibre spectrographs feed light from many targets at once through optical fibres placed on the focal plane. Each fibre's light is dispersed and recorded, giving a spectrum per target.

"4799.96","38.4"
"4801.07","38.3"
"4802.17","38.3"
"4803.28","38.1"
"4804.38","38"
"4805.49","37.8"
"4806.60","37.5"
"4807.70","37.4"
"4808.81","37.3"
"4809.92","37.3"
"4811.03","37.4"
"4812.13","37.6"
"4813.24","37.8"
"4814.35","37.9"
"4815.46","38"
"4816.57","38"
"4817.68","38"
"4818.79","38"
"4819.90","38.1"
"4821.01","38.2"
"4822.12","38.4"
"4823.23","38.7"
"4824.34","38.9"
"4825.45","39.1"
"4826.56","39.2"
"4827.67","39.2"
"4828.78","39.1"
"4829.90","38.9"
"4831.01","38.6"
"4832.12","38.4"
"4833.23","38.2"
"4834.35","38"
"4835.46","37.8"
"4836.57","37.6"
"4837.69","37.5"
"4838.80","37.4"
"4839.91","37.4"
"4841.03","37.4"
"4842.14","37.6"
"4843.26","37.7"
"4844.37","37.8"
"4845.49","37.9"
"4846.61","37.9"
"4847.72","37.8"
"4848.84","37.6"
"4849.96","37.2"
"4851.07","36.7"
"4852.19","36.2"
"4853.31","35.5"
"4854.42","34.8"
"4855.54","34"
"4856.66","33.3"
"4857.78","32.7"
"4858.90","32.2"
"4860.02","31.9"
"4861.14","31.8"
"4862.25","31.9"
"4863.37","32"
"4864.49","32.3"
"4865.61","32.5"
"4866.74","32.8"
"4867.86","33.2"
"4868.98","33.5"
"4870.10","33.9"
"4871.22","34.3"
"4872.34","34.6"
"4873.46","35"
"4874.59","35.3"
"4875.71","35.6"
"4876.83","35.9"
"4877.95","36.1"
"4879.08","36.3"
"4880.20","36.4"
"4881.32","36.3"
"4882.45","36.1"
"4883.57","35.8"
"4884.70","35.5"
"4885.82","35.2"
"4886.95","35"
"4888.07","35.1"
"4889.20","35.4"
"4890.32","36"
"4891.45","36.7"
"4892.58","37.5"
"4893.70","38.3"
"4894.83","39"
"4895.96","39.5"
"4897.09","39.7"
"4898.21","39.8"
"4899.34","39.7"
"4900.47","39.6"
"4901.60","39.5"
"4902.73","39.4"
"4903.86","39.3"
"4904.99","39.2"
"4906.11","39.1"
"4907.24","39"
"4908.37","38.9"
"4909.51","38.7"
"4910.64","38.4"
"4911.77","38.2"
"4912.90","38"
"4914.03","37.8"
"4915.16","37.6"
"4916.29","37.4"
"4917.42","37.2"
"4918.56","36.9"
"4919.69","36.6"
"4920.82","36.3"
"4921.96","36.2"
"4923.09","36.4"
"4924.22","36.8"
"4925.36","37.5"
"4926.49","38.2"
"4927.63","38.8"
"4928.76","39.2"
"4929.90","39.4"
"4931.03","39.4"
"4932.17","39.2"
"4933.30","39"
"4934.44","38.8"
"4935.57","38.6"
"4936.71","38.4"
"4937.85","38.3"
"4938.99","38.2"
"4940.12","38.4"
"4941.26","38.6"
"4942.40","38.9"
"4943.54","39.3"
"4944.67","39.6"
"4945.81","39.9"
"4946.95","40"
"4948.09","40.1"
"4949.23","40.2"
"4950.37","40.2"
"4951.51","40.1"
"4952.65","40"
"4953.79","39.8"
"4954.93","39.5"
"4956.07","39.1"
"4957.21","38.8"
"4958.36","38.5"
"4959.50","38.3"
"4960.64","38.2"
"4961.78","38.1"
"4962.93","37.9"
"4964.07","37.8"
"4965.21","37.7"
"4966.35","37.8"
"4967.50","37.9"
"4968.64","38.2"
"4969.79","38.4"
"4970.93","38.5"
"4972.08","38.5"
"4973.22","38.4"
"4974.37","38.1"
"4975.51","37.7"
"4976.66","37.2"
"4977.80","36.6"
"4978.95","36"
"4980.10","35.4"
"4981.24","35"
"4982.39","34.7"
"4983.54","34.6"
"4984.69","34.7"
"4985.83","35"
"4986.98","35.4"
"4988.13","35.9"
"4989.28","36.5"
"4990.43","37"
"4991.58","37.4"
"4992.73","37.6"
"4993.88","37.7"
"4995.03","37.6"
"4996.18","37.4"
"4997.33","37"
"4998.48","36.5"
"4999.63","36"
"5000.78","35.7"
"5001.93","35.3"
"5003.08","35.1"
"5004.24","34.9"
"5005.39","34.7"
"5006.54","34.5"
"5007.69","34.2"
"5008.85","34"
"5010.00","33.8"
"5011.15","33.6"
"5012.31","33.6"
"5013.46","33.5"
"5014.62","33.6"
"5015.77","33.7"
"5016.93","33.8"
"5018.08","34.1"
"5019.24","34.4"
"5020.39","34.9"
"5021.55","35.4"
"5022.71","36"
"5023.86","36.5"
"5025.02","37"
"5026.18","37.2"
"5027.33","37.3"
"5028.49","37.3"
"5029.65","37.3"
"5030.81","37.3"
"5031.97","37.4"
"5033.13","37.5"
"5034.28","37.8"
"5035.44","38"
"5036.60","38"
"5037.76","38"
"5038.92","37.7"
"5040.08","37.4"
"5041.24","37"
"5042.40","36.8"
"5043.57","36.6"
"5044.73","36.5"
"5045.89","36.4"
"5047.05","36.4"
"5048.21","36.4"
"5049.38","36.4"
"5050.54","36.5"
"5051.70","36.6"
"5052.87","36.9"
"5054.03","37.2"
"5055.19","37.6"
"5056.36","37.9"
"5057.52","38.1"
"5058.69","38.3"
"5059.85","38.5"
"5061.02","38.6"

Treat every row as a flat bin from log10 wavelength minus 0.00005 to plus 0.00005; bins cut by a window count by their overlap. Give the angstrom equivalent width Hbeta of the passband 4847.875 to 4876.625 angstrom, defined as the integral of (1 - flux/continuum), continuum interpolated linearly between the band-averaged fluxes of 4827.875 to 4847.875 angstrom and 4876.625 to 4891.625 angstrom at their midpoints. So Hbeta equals 2.13 angstrom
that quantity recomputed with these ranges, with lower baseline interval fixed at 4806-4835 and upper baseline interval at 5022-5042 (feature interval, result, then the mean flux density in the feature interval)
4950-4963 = -0.5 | 39.1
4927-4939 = -0.4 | 38.9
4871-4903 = 0.9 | 36.9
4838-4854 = 0.3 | 37.3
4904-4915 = -0.2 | 38.6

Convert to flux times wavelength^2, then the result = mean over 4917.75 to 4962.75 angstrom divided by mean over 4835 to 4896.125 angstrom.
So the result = 1.12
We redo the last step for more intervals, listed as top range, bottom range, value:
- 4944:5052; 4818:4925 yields 1.05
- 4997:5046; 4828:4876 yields 1.08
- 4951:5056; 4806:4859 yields 1.05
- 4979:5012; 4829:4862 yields 1.04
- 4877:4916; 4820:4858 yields 1.03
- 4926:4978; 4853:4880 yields 1.19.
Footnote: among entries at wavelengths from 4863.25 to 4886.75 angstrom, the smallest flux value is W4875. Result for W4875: 32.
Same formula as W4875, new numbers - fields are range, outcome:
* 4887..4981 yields 35.1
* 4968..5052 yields 33.5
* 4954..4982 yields 35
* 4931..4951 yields 38.2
